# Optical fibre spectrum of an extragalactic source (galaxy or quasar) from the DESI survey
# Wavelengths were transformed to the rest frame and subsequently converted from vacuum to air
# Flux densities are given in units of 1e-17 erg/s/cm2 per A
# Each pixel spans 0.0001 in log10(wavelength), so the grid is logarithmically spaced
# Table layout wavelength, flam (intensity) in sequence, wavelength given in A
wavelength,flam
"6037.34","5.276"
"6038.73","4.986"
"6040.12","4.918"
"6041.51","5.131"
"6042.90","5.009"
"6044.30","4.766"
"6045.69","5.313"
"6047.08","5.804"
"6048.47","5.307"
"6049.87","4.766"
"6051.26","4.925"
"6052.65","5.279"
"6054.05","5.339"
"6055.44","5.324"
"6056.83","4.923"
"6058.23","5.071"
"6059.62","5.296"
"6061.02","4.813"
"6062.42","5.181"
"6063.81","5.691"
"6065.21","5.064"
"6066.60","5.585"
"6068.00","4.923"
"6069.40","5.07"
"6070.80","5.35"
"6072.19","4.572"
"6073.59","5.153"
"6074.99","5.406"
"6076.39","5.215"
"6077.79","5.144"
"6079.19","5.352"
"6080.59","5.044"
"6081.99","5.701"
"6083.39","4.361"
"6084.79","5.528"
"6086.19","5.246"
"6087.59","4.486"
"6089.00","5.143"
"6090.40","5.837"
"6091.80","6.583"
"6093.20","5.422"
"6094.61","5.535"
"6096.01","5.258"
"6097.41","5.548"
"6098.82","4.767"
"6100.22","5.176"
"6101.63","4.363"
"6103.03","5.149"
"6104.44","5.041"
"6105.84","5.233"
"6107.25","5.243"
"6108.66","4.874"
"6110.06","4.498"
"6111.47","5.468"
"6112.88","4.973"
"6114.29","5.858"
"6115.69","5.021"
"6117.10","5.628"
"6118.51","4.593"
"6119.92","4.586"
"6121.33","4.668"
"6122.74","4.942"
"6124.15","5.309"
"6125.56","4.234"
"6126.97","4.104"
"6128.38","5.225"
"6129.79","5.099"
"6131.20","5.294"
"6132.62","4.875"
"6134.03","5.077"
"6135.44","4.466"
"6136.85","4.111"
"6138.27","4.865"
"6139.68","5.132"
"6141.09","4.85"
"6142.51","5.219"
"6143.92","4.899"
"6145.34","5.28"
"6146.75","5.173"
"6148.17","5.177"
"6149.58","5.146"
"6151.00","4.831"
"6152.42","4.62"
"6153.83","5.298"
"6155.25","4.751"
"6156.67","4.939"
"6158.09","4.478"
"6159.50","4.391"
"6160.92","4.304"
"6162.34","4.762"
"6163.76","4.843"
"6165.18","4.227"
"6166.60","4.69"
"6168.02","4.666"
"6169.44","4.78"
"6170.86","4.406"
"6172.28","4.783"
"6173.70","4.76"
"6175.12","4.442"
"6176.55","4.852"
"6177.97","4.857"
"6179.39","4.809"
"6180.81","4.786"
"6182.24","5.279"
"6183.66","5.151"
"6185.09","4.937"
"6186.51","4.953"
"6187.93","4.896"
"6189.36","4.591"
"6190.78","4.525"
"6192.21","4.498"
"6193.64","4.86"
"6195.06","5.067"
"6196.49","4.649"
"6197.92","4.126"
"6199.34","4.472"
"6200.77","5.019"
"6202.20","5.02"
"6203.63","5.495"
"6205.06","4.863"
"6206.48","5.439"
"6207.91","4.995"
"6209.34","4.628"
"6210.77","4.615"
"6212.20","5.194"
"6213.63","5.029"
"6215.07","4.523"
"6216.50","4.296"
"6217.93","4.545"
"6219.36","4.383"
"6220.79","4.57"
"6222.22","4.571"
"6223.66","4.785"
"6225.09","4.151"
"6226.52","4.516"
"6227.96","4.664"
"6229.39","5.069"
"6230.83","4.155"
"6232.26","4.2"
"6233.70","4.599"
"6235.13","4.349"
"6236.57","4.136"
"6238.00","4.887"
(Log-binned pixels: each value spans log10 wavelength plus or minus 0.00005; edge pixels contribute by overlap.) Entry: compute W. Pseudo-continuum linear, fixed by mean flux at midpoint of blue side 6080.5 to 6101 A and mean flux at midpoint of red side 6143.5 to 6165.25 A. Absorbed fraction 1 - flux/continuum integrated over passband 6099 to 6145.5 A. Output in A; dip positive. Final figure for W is 1.2 A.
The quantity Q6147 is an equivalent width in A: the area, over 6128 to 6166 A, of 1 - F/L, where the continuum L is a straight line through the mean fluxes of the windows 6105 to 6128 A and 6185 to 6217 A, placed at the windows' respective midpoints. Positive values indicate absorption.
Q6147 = 0.4 A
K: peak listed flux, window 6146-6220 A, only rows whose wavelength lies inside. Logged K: 5.495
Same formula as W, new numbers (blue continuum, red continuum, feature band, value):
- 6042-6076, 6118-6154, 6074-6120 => -1.6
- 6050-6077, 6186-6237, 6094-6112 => -0.2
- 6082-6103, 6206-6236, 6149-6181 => 1.2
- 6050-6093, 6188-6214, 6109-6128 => 0.6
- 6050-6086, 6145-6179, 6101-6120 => -0.3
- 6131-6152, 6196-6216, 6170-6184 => 0.3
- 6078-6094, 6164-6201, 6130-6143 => 0.4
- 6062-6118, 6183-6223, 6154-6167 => 0.8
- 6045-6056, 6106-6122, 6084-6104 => -0.7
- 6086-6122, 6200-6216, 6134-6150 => 0.5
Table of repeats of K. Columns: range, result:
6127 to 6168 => 5.298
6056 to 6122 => 6.583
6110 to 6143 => 5.858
